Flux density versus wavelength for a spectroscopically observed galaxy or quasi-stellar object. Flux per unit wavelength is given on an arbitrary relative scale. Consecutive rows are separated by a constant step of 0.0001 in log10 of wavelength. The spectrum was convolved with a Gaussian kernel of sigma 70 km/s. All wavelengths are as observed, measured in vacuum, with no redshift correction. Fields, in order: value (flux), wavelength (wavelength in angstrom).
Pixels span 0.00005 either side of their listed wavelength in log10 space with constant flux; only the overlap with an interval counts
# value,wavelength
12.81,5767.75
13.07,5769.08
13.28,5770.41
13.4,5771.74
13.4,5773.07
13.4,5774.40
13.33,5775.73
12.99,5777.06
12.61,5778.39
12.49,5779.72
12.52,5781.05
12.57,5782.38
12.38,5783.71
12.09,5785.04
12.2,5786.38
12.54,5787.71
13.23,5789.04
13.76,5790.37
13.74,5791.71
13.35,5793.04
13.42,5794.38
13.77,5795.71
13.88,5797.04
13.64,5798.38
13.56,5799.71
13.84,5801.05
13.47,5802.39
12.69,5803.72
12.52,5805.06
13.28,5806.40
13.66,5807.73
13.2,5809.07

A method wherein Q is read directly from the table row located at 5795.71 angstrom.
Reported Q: 13.77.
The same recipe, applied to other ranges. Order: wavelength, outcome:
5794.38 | 13.42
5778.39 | 12.61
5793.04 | 13.35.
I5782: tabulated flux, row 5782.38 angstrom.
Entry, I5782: 12.57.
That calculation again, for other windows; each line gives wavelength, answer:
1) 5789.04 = 13.23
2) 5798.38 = 13.64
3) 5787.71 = 12.54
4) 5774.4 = 13.4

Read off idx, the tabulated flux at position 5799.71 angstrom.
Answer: 13.56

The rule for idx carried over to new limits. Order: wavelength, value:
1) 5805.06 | 12.52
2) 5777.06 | 12.99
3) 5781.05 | 12.52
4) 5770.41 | 13.28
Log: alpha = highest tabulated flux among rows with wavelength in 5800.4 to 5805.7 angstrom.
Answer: 13.84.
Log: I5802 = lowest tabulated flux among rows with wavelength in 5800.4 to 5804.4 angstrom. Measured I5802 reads 12.69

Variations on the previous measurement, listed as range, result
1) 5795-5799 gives 13.64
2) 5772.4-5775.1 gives 13.4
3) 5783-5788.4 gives 12.09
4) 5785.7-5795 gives 12.2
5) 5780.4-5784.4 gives 12.38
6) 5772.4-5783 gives 12.49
